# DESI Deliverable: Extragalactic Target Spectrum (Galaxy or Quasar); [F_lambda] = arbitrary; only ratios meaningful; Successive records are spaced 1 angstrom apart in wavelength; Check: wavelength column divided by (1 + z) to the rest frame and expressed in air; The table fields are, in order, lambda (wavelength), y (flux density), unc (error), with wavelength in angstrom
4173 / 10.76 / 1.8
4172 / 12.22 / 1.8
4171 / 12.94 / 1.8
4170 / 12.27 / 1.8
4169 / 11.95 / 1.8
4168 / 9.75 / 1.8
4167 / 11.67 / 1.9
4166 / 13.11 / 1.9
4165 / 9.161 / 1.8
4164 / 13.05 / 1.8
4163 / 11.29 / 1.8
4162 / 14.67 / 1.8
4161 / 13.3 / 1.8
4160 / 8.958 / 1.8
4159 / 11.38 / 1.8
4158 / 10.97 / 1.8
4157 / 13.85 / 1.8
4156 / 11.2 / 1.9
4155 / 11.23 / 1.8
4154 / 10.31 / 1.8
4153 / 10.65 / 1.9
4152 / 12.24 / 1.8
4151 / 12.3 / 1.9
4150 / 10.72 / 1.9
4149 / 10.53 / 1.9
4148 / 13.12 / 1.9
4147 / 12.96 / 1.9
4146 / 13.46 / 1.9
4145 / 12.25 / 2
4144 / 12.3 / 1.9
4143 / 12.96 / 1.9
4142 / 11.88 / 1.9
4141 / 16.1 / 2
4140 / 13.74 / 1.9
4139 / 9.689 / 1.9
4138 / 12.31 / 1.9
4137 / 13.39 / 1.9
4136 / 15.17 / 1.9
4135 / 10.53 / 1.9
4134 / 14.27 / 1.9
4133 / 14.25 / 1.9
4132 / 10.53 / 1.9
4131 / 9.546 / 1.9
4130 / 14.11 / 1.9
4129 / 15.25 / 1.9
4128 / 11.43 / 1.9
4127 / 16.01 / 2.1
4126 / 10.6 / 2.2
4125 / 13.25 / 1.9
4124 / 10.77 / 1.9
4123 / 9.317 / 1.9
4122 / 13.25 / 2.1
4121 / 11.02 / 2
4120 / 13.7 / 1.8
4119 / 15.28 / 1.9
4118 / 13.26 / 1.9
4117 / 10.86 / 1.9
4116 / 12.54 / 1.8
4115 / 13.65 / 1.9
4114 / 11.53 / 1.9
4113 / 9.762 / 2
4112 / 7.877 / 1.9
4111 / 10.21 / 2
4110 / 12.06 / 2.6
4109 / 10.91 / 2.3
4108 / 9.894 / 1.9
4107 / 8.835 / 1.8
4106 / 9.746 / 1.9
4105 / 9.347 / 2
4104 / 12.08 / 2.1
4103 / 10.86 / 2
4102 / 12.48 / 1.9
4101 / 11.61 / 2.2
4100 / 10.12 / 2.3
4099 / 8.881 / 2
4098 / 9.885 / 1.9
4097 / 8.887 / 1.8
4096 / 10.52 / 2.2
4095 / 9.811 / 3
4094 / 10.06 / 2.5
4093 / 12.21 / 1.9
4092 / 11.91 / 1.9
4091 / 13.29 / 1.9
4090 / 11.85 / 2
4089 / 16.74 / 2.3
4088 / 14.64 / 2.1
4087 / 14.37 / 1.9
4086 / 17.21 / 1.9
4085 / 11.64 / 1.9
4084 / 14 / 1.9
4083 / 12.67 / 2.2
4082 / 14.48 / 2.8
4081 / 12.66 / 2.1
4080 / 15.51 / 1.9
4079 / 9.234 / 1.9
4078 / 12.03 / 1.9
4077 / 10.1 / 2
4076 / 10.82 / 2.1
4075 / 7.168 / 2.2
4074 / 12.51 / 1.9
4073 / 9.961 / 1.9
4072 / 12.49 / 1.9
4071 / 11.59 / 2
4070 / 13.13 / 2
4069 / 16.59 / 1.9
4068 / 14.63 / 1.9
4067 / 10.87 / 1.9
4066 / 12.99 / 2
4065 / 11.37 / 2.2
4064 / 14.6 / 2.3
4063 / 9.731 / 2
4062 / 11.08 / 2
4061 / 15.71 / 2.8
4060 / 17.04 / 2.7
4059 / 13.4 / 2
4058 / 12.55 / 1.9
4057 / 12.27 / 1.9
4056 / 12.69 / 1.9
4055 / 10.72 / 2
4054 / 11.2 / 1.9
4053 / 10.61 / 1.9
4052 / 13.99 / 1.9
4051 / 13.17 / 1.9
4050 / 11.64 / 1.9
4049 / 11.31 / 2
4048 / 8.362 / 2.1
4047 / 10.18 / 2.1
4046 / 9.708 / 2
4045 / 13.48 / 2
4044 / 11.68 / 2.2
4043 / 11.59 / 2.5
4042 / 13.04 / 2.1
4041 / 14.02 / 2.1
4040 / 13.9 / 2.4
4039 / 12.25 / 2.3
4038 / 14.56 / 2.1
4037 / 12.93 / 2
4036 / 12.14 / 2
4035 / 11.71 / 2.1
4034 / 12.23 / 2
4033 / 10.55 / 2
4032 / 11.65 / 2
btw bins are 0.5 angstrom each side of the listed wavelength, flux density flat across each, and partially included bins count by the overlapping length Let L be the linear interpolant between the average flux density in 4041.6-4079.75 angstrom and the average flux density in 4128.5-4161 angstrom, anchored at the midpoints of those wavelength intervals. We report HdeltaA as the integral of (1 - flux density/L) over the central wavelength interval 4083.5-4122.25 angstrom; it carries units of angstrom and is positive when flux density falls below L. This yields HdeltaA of 1.4 angstrom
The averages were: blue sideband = 12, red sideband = 12.3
